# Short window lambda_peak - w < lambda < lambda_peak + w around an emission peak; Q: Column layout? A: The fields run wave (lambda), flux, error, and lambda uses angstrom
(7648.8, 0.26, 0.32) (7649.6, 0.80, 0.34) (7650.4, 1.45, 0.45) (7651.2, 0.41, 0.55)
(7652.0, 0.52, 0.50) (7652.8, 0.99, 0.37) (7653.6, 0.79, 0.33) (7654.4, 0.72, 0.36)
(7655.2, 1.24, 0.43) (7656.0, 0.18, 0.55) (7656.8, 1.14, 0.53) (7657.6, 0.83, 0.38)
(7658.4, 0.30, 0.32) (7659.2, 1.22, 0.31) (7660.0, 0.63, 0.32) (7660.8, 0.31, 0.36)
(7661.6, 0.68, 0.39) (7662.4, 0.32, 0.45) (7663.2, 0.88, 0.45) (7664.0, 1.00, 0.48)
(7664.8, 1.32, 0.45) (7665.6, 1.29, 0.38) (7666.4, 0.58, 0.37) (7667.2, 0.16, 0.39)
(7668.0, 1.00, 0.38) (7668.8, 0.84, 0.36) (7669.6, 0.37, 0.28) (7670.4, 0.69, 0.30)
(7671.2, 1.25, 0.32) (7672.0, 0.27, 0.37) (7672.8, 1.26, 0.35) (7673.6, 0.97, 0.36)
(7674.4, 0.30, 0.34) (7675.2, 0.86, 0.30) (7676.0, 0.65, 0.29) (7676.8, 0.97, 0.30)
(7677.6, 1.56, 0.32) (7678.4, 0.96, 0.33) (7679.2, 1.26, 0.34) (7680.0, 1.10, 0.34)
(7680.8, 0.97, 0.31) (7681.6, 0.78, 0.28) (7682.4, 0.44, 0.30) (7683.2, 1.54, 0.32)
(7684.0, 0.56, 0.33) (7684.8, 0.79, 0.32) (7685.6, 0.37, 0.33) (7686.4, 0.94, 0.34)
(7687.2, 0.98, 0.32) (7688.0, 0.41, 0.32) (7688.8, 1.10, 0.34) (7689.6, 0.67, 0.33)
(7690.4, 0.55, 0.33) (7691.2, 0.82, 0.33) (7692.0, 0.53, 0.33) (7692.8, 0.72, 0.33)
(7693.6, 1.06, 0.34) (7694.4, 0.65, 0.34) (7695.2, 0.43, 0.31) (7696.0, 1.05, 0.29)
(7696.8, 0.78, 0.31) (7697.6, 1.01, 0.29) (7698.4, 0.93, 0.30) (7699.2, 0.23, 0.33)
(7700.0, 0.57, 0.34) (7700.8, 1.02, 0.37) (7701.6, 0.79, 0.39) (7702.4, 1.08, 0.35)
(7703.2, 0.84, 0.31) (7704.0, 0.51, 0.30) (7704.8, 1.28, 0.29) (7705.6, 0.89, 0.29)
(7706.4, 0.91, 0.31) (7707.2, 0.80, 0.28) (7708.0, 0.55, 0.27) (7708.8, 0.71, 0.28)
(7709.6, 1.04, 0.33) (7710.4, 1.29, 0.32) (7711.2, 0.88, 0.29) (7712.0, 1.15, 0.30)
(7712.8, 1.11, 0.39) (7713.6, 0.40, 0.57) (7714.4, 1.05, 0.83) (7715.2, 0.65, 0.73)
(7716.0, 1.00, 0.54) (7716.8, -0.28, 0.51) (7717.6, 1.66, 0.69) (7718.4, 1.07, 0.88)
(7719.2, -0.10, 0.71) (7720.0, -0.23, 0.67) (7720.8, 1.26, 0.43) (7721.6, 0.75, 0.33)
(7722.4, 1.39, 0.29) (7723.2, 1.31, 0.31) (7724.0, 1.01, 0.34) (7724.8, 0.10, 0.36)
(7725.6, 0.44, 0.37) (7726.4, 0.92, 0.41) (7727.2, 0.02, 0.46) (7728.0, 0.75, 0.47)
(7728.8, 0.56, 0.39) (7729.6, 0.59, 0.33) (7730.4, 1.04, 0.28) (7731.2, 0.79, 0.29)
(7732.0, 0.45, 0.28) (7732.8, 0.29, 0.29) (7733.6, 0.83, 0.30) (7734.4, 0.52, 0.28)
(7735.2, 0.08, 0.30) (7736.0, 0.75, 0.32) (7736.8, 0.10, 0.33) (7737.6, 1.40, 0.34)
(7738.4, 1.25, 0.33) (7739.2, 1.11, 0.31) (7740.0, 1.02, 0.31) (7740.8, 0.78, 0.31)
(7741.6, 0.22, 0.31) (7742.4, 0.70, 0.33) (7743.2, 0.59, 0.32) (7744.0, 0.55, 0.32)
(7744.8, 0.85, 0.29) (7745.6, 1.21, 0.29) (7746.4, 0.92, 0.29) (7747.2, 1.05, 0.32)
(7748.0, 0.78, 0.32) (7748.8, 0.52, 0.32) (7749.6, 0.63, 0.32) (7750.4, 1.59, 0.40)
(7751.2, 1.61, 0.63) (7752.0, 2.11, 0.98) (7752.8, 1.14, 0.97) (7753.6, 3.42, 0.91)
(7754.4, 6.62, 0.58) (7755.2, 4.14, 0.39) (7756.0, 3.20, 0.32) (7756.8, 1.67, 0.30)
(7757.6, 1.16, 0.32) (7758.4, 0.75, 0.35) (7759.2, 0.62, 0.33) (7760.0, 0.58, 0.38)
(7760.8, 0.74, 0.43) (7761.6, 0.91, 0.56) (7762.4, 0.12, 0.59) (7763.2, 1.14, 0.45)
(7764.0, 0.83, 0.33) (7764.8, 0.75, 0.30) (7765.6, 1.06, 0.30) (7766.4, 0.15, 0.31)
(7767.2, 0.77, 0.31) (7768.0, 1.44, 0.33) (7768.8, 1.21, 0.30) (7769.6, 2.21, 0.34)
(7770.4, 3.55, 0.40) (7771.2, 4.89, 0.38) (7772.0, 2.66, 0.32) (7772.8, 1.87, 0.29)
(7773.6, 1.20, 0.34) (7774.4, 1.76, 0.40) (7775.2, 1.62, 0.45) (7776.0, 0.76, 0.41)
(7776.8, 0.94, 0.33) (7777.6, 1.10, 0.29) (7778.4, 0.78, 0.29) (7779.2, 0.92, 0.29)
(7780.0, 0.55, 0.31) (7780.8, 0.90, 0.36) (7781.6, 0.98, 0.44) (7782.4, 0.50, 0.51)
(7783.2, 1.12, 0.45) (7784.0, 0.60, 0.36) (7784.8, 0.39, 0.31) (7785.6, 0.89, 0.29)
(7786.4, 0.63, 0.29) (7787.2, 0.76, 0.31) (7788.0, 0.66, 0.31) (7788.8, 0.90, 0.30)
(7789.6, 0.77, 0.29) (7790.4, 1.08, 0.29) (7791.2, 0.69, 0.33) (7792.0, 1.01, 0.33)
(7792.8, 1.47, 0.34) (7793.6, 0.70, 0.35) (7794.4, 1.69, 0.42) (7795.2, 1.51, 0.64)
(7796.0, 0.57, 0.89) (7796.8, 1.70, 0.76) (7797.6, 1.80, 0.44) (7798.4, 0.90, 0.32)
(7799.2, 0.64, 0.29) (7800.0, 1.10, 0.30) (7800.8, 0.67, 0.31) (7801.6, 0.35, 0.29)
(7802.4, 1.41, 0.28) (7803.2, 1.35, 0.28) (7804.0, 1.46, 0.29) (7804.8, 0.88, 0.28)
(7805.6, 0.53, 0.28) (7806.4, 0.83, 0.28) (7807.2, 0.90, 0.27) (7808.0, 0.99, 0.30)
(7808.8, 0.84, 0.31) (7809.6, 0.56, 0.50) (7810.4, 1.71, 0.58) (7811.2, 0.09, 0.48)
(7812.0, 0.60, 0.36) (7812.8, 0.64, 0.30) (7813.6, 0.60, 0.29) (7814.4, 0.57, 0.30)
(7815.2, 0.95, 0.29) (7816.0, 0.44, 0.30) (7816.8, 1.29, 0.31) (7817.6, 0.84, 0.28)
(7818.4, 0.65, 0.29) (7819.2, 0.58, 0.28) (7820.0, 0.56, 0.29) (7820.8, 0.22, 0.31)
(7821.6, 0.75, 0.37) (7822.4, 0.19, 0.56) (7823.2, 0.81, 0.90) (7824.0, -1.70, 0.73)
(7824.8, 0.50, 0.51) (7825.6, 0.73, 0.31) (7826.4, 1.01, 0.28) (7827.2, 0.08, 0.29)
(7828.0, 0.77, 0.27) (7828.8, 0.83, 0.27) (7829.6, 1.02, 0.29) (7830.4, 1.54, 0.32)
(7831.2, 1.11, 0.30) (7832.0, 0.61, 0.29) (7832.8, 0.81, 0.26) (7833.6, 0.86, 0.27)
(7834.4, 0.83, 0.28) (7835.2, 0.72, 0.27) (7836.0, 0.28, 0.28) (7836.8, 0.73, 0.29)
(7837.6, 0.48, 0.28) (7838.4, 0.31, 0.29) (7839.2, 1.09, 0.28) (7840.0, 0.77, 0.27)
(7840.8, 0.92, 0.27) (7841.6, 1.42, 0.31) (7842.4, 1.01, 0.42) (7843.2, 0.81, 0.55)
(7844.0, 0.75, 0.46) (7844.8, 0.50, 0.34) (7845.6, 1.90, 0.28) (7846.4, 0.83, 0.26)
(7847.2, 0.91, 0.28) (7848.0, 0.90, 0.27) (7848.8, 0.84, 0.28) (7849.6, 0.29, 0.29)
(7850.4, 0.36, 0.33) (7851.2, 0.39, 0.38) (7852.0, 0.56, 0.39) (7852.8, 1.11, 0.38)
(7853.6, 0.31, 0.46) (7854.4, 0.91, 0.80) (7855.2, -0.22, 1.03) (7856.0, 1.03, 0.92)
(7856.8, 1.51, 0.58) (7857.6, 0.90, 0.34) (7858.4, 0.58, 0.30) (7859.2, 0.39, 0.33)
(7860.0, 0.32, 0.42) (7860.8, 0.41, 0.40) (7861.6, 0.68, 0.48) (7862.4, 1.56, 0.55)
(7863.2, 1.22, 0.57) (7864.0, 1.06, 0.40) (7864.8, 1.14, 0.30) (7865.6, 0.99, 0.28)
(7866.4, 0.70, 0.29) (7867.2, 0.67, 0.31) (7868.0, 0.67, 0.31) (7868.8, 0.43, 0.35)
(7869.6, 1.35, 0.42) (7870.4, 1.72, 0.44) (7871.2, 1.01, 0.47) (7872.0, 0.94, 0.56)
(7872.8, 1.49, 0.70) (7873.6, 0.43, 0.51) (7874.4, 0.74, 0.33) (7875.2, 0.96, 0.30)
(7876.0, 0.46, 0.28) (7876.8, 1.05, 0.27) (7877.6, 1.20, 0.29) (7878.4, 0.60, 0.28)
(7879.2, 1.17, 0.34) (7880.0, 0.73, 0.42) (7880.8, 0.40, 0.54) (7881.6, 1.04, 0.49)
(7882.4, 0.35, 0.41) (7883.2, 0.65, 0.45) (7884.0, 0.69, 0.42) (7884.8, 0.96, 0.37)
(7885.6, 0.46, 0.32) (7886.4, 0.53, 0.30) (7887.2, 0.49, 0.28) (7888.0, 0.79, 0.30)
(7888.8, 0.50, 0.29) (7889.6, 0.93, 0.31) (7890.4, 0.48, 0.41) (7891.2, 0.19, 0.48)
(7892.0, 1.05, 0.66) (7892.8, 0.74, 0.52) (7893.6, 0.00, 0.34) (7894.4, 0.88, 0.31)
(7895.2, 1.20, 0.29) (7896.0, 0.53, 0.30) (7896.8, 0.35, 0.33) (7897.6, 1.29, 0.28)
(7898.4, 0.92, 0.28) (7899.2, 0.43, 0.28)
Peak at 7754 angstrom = [S II]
